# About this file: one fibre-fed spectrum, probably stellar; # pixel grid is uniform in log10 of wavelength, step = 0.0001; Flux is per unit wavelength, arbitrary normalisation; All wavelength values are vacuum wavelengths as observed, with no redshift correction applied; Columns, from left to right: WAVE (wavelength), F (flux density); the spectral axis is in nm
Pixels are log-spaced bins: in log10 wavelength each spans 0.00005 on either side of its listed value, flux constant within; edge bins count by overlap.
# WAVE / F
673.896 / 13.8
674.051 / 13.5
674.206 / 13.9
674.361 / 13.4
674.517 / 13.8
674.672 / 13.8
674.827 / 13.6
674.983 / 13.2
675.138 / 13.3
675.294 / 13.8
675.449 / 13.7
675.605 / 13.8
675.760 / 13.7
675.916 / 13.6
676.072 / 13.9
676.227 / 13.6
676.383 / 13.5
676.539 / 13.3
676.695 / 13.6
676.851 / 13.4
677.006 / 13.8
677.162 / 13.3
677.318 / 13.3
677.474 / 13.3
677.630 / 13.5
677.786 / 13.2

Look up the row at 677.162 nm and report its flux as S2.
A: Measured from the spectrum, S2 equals 13.3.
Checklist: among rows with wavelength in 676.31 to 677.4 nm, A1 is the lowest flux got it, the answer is 13.3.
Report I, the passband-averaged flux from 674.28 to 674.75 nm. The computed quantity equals 13.7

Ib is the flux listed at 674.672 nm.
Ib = 13.8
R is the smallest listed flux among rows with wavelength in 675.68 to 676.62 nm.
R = 13.3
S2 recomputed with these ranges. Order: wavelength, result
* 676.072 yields 13.9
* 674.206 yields 13.9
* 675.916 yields 13.6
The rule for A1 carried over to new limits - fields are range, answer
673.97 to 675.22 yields 13.2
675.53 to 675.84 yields 13.7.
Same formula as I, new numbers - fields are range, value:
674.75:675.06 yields 13.4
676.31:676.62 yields 13.4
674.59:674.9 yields 13.7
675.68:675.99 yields 13.7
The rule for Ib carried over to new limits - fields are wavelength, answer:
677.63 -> 13.5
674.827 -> 13.6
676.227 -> 13.6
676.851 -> 13.4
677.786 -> 13.2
